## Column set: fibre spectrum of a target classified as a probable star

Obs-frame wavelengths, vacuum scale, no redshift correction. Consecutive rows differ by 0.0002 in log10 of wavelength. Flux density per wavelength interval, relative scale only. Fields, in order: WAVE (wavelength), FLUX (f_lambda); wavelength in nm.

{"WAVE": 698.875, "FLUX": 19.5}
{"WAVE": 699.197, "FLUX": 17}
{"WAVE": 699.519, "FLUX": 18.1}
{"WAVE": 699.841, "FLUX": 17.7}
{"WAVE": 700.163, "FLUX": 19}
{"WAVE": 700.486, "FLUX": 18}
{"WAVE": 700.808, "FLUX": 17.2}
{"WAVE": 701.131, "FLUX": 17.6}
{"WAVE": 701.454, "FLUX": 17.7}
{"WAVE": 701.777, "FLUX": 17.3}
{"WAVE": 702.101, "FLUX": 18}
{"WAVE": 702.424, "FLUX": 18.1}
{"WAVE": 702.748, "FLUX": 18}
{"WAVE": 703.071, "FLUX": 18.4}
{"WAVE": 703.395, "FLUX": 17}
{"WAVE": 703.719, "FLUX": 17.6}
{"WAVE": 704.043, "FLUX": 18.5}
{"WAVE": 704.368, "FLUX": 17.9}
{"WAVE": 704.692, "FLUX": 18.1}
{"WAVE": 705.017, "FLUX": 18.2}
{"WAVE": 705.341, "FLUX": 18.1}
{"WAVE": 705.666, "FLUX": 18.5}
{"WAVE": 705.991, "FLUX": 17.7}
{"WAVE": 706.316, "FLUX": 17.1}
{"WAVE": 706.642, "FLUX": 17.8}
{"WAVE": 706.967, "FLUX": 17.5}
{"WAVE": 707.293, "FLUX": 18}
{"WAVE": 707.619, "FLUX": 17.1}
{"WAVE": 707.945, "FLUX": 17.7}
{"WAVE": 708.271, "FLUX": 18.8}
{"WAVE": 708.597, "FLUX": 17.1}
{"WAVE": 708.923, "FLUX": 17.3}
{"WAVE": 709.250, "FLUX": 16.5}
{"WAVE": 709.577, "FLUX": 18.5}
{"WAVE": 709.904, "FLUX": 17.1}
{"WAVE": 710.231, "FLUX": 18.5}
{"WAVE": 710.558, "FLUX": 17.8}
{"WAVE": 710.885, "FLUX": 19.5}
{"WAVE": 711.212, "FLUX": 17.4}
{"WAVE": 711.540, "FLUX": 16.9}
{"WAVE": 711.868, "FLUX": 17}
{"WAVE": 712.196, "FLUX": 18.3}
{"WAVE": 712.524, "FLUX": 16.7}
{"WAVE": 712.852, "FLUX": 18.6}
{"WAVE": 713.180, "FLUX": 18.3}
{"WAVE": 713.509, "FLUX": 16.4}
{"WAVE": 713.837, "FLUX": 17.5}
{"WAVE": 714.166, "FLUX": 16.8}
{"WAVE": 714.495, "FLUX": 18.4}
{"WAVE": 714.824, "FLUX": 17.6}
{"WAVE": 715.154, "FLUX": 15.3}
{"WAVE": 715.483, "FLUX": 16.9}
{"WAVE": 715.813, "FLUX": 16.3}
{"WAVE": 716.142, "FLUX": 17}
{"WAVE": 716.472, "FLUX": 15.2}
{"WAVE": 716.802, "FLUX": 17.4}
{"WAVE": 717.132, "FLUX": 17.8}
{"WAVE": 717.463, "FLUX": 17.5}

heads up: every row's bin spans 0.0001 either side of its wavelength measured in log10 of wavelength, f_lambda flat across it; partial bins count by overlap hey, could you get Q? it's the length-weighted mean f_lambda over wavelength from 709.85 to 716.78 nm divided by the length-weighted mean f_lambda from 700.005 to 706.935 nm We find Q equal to 0.97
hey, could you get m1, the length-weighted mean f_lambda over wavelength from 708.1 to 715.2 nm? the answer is 17.6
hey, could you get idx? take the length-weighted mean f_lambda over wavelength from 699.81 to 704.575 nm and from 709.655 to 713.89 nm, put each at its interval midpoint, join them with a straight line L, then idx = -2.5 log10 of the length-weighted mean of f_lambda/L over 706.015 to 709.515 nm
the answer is 0.02 mag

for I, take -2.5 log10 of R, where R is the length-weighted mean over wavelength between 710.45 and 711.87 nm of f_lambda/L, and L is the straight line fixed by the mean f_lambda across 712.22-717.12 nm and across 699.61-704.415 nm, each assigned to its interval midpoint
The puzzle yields -0.03 mag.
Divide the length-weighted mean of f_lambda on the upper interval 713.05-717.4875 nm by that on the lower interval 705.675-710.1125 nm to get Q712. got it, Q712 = 1.0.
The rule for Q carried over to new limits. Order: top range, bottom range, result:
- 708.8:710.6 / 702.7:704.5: 0.98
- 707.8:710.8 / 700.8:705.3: 0.99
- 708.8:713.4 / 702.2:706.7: 0.99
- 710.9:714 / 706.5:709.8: 1.00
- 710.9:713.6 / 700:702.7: 0.98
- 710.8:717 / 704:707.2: 0.96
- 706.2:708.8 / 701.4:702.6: 0.99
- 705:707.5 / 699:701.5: 1.00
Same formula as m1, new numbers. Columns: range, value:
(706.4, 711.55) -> 17.7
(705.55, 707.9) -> 17.7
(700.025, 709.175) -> 17.8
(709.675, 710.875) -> 18.1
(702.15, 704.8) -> 18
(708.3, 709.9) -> 17.4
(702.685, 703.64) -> 17.8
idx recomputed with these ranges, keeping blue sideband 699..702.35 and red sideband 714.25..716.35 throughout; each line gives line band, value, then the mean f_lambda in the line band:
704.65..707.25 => -0.03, 17.9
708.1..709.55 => -0.02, 17.5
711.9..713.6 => -0.04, 17.7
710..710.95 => -0.08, 18.4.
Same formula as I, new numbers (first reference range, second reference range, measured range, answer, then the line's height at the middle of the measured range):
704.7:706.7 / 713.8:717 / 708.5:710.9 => -0.01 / 17.5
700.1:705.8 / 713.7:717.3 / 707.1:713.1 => -0.02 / 17.4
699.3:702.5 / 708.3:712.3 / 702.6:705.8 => -0.01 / 17.8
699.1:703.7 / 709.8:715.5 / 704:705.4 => -0.03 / 17.7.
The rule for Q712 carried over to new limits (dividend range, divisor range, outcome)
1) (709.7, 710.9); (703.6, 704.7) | 1.00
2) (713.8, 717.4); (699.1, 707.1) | 0.95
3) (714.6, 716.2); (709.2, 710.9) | 0.93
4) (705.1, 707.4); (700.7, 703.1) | 1.00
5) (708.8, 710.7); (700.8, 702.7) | 1.00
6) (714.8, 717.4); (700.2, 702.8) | 0.94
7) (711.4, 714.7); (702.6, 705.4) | 0.97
